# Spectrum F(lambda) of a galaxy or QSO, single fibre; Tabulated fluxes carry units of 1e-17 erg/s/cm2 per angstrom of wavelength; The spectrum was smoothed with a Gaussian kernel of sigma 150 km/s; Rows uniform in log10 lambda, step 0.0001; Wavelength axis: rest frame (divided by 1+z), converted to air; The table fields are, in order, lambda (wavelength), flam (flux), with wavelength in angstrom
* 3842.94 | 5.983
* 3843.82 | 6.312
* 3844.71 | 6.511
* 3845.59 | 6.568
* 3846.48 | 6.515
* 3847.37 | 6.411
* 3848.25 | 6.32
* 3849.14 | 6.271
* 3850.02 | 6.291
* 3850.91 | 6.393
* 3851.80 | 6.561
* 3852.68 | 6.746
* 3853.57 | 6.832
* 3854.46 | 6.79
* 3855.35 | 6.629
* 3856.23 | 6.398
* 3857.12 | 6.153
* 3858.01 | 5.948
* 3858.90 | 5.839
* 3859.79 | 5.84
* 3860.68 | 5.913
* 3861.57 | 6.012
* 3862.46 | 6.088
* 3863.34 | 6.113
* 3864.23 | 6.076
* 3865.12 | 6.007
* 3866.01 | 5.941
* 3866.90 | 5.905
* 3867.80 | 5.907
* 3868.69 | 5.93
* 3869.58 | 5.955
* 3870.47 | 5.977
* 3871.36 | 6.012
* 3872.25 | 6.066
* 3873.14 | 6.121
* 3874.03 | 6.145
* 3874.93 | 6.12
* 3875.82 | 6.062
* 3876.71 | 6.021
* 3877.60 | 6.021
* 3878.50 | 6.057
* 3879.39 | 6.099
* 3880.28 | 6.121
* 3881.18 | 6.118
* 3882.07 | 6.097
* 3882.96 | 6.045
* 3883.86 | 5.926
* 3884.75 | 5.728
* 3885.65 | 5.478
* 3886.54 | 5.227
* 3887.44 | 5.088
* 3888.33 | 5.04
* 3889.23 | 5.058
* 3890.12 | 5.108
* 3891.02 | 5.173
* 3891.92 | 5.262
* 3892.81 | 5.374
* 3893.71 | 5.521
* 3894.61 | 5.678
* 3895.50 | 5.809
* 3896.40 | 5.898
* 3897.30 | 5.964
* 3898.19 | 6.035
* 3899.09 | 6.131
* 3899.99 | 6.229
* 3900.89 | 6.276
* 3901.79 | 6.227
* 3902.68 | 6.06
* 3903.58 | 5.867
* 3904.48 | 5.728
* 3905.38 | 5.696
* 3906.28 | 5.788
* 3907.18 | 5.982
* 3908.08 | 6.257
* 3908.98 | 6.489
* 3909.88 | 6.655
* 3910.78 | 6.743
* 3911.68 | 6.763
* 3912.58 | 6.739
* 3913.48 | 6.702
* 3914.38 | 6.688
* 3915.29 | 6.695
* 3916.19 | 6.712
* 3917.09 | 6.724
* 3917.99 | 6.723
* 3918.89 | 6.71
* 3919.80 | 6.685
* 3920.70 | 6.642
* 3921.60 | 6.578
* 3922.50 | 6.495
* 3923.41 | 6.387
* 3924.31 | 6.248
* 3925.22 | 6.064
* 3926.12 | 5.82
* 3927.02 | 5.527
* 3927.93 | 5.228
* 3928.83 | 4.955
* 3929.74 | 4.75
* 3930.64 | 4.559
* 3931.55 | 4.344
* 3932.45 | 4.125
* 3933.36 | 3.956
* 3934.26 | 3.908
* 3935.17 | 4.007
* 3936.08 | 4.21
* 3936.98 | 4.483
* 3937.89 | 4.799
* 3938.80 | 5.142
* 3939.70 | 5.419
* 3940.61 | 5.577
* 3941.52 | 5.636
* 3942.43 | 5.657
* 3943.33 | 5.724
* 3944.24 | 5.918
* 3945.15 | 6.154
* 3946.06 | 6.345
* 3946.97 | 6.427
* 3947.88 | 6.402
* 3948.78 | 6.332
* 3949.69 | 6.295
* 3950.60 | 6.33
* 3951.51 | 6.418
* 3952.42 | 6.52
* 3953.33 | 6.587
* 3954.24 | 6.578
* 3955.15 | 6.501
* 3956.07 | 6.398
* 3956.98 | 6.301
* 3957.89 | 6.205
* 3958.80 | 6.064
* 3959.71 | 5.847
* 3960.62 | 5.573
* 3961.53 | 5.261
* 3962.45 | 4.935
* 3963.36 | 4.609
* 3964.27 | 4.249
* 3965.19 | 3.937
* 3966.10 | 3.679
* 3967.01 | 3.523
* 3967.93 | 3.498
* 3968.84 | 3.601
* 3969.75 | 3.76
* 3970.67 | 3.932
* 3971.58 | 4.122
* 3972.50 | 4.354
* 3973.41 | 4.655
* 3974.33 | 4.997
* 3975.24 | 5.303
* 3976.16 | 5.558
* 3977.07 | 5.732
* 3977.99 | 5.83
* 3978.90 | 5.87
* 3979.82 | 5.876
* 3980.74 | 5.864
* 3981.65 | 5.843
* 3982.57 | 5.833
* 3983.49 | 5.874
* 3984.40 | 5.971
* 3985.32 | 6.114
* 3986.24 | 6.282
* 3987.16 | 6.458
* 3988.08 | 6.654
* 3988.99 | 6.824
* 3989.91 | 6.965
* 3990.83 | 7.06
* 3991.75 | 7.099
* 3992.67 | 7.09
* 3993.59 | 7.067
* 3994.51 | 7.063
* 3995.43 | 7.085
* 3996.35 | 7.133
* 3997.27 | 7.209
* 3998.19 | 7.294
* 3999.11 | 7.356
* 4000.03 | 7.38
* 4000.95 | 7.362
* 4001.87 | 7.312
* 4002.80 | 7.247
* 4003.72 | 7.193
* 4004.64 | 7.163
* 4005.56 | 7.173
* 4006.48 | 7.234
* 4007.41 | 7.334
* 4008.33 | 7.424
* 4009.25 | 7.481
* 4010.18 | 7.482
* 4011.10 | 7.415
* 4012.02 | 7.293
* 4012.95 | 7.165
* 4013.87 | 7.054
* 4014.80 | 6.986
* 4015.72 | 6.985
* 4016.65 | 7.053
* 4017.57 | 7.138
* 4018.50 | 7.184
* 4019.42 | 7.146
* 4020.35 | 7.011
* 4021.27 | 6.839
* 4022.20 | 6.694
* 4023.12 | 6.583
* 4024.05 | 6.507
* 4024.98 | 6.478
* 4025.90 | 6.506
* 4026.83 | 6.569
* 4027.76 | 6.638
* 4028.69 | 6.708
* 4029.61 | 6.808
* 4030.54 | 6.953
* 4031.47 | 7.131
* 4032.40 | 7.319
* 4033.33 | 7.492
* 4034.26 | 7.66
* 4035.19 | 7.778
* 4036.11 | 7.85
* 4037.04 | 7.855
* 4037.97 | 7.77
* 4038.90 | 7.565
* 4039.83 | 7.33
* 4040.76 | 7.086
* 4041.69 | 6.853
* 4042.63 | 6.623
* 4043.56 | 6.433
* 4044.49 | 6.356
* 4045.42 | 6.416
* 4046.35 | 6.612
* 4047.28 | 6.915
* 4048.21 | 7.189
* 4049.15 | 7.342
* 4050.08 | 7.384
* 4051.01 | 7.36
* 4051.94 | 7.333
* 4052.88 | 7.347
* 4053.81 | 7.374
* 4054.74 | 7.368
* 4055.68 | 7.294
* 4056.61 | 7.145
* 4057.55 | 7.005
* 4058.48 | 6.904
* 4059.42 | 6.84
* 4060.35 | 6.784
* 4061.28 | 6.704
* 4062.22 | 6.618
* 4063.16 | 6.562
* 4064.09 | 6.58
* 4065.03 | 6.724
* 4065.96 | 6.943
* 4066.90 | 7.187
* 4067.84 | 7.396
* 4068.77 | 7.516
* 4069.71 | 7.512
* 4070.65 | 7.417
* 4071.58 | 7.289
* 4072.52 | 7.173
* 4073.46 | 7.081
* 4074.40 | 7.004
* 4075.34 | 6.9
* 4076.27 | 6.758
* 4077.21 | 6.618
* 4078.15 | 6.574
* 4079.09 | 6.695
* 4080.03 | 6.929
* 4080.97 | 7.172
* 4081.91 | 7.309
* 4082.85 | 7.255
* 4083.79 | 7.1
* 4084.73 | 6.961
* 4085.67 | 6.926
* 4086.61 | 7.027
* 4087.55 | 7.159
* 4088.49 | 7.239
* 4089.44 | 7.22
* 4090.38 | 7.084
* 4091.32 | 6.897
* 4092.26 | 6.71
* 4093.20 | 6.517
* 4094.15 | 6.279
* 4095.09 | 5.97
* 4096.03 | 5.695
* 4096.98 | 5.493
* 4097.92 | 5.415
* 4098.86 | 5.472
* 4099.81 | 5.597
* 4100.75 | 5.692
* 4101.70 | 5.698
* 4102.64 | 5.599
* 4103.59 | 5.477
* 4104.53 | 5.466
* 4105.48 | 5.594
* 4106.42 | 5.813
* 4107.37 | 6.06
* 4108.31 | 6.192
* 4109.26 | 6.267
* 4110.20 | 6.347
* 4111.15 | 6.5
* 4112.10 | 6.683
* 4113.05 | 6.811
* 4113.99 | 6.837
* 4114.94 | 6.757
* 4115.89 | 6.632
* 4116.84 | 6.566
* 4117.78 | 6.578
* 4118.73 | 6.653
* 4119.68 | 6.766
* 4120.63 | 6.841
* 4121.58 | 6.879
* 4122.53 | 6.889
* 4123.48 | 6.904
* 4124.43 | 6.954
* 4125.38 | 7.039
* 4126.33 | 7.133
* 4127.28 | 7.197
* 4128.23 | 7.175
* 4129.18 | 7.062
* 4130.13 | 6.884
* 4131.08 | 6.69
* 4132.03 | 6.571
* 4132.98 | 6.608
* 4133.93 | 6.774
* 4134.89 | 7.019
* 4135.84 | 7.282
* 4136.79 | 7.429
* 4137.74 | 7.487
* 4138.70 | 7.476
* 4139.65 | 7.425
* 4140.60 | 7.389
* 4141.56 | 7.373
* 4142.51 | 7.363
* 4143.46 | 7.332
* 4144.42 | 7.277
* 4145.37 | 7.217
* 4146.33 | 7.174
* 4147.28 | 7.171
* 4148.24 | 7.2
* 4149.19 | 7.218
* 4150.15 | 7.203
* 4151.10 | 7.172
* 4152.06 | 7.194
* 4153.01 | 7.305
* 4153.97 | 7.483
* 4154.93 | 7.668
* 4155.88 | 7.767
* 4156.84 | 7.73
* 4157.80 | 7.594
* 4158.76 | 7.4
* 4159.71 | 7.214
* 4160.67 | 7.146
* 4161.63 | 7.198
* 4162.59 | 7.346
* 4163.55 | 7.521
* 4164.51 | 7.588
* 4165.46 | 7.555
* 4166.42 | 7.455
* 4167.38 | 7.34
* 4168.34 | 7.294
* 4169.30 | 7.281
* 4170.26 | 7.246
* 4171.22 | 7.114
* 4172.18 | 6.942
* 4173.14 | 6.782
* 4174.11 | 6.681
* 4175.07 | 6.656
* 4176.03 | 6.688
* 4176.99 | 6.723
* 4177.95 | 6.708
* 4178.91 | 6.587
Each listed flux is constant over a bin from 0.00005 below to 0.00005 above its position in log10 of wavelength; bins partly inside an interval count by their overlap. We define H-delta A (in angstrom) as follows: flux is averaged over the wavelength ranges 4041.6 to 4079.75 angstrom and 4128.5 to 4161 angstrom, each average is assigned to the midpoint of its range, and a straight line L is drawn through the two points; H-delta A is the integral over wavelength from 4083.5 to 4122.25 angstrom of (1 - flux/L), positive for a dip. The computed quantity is 4.0 angstrom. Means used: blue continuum 6.98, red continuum 7.25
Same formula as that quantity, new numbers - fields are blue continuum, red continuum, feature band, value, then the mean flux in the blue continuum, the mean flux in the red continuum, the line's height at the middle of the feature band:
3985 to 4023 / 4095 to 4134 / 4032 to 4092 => -3.34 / 7.09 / 6.39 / 6.72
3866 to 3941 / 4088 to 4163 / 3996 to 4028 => -4.13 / 5.79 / 6.79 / 6.28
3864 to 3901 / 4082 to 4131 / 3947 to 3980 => 4.02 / 5.82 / 6.52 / 6.07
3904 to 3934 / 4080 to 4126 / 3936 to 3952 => 0.75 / 5.99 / 6.48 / 6.06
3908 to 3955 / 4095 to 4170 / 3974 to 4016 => -3.74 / 5.88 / 6.85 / 6.19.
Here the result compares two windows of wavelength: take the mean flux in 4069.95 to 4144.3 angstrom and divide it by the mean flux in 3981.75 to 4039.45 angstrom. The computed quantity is 1.0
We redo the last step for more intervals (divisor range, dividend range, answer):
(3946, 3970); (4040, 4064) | 1.27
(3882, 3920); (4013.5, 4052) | 1.17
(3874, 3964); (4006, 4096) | 1.21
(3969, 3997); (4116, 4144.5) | 1.19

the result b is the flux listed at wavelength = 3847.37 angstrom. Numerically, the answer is 6.411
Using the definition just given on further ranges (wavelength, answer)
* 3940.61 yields 5.577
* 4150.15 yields 7.203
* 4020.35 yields 7.011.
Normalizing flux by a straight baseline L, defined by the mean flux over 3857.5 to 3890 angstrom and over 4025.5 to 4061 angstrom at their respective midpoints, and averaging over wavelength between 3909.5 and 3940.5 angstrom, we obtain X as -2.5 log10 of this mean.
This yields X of 0.10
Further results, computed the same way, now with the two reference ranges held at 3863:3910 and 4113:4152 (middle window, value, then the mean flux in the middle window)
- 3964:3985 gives 0.28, 4.88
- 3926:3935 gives 0.29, 4.65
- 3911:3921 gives -0.12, 6.71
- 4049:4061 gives -0.08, 7.18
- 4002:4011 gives -0.14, 7.3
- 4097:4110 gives 0.20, 5.73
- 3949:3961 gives -0.01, 6.28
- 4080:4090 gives -0.05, 7.12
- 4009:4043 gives -0.09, 7.11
